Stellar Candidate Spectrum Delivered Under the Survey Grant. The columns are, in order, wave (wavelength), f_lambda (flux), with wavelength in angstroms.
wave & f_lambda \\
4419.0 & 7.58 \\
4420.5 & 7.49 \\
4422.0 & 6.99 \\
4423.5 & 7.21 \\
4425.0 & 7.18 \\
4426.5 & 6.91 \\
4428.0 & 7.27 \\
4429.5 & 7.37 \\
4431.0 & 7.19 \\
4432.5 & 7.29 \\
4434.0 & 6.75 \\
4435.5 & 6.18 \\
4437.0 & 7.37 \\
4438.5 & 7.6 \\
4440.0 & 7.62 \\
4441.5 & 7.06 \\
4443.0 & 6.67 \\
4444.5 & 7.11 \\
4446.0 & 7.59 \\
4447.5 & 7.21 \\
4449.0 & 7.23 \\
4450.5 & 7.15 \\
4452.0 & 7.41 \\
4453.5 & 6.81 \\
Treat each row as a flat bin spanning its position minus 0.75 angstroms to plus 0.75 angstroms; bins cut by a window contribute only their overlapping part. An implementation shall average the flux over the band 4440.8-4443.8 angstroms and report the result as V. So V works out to 6.87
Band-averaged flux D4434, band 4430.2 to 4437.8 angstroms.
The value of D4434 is 6.96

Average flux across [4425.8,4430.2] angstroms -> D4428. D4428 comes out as 7.18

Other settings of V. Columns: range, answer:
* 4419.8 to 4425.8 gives 7.21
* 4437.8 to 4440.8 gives 7.6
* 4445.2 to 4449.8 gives 7.34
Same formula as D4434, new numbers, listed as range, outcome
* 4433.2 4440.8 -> 7.1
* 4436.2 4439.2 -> 7.46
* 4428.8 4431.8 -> 7.28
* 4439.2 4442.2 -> 7.35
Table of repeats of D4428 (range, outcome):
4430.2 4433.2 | 7.24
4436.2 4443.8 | 7.26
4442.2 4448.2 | 7.14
